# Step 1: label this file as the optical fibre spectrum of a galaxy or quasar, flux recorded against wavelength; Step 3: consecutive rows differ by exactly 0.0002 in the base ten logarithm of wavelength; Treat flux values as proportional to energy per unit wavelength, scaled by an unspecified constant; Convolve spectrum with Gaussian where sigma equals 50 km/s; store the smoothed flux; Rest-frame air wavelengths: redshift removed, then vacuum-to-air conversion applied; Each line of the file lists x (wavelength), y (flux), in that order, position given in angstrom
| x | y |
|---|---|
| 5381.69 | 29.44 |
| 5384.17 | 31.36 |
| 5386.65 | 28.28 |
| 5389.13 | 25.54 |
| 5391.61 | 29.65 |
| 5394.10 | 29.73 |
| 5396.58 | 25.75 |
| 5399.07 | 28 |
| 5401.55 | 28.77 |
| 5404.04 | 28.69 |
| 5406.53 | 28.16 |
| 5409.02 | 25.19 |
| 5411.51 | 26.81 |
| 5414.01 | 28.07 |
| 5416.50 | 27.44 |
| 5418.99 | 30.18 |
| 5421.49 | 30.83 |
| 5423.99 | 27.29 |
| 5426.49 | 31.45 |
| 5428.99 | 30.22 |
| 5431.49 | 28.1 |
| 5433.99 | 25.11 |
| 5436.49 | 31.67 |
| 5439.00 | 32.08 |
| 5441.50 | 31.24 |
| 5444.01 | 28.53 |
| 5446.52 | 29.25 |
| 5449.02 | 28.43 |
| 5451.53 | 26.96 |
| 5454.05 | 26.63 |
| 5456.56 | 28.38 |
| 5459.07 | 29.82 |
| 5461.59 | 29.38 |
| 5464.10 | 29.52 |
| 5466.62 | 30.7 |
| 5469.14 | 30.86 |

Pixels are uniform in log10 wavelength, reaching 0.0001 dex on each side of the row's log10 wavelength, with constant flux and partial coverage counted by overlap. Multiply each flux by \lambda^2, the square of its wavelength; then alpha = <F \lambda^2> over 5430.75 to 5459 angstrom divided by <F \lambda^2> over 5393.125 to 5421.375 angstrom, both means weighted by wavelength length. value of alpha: 1.0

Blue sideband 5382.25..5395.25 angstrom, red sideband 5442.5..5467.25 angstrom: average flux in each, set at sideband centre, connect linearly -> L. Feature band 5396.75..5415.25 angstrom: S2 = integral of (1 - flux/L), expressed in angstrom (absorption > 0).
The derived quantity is 0.84 angstrom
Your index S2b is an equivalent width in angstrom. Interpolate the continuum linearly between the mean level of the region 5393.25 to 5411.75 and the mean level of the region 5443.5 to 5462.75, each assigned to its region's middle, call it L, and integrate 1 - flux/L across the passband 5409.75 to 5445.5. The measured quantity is -1.4 angstrom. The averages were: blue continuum 27.6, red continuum 28.4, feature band 29.2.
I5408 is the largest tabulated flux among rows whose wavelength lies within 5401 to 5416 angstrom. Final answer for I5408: 28.77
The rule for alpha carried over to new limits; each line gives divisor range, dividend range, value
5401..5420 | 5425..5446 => 1.08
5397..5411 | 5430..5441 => 1.08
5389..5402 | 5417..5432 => 1.07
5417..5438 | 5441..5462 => 0.98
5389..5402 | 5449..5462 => 1.03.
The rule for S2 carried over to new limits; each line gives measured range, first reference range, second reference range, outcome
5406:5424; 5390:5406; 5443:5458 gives 0.1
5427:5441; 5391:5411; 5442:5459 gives -0.7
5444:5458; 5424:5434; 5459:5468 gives 0.7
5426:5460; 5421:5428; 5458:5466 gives 0.7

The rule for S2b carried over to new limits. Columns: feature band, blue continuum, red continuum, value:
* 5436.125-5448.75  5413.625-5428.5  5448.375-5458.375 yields -0.9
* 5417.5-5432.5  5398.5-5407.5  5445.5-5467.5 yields -0.6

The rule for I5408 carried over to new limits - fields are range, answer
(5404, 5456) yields 32.08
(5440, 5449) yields 31.24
